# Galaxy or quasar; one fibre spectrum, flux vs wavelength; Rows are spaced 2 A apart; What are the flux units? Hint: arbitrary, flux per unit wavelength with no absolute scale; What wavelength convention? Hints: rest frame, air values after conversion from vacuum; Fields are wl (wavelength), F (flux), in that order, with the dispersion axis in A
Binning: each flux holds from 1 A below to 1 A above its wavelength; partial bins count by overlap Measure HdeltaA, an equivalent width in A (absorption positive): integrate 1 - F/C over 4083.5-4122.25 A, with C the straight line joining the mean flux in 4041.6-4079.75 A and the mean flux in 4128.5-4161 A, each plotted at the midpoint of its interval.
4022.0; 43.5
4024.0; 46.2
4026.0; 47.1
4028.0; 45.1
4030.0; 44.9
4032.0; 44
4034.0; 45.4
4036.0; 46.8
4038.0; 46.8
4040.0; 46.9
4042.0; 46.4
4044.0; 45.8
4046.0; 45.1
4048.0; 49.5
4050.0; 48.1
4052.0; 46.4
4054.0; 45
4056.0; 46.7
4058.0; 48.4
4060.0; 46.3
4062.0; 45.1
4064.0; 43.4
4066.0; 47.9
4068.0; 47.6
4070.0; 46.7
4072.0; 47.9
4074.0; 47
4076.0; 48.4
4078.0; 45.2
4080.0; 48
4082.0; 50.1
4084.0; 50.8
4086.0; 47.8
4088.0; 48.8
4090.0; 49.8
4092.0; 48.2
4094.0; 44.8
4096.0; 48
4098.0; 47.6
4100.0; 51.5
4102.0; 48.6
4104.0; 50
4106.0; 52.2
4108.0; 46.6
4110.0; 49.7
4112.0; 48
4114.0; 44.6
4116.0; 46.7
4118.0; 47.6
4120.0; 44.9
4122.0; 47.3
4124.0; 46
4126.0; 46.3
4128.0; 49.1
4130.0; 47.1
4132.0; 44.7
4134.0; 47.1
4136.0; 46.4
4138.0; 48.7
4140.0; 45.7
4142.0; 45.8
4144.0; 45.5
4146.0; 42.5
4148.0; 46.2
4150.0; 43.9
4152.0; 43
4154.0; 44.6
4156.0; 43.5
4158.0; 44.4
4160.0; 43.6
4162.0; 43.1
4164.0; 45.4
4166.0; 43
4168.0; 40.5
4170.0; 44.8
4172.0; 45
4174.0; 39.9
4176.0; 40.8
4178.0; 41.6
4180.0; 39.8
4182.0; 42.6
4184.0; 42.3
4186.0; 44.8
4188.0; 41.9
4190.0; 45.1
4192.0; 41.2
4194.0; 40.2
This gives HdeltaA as -1.8 A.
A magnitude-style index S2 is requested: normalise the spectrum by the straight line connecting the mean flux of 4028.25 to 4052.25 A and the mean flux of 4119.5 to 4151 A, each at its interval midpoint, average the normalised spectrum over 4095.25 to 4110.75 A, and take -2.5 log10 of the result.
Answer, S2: -0.071 mag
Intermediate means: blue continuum 46.3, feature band 49.3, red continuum 46.1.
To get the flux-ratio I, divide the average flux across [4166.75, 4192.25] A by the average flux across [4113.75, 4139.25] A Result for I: 0.9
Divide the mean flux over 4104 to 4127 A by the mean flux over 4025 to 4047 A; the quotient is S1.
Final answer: 1.0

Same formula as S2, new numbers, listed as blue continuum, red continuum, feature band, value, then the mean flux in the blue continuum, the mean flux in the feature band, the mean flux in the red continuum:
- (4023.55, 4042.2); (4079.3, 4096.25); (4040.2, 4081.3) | 0.01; 45.9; 46.8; 48.5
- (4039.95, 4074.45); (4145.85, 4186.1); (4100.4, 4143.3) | -0.07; 46.7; 47.3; 43.1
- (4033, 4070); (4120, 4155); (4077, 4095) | -0.04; 46.5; 48.2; 45.8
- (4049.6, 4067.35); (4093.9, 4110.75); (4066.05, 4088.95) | -0.01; 46.3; 48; 49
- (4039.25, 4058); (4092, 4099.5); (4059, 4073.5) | 0.01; 46.7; 46.4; 47.3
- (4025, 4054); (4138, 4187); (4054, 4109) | -0.06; 46.3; 47.9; 43.5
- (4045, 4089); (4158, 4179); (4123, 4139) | -0.06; 47.3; 46.9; 42.8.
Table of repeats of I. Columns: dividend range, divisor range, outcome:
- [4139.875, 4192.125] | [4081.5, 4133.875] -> 0.90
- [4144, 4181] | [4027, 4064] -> 0.93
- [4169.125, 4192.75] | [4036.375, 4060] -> 0.91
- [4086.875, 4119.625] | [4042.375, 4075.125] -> 1.03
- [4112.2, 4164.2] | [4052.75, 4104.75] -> 0.96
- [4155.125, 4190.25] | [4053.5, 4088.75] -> 0.91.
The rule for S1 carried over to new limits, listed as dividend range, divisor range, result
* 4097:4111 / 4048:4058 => 1.05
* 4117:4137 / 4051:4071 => 1.01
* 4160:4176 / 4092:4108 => 0.88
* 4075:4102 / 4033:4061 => 1.04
